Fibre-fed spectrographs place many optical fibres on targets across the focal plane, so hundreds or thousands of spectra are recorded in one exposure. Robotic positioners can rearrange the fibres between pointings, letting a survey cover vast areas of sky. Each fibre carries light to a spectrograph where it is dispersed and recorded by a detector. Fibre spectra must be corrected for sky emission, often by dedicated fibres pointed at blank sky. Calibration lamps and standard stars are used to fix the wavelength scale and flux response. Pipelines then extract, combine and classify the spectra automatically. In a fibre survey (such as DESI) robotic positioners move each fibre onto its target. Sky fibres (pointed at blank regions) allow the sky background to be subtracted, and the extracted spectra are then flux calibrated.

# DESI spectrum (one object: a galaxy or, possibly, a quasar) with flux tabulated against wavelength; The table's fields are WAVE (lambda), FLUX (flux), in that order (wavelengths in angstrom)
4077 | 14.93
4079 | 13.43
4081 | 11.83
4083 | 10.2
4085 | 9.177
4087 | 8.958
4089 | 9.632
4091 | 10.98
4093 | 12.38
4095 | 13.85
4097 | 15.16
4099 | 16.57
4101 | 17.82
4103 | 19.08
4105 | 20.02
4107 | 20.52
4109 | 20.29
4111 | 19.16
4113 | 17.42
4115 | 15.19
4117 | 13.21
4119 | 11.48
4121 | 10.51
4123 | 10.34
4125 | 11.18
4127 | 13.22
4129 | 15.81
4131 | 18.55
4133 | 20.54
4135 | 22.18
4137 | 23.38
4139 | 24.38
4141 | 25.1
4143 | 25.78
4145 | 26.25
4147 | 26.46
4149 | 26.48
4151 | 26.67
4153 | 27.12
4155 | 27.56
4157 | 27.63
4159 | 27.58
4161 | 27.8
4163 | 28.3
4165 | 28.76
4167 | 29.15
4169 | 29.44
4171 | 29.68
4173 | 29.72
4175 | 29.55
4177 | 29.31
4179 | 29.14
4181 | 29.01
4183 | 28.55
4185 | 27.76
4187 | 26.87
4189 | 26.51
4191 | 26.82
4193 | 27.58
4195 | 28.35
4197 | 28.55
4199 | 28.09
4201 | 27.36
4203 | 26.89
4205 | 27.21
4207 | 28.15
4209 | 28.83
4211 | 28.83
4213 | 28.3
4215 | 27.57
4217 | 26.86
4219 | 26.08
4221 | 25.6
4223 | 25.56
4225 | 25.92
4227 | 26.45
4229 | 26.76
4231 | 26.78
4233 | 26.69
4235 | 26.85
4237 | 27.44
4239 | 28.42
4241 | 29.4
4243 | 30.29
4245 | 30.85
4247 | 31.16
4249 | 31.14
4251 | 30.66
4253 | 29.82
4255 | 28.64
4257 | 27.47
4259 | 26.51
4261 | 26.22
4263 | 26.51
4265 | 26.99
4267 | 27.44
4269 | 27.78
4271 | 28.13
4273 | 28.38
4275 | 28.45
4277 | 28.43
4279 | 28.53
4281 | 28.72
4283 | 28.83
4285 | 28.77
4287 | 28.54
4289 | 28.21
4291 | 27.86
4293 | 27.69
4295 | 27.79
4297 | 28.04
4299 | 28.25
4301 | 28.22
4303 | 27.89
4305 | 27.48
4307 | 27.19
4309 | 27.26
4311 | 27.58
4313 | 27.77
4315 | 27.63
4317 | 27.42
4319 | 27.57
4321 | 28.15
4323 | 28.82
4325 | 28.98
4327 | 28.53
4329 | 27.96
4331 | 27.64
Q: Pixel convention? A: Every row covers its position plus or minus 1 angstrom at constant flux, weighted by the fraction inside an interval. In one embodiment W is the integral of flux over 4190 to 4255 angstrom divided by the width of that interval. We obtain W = 28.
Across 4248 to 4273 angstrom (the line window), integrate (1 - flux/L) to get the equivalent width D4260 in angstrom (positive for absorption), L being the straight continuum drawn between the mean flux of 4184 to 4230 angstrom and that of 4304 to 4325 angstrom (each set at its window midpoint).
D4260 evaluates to -0.56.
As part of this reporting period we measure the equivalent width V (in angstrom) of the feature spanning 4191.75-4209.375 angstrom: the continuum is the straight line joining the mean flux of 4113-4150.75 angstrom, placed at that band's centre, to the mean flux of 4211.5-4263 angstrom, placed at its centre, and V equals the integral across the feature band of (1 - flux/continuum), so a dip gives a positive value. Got -2.2 angstrom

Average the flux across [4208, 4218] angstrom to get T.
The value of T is 28.1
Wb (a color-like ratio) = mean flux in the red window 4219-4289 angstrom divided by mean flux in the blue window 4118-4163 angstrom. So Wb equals 1.29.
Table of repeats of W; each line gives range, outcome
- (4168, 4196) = 28.4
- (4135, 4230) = 27.4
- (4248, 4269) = 28.1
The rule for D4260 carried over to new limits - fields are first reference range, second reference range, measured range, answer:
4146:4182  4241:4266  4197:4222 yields 0.9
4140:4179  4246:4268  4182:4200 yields 0.2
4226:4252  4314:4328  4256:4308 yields 1.0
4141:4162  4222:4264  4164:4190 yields -1.5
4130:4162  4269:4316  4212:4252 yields -1.5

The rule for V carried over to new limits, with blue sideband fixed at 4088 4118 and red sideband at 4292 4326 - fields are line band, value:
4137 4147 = -3.8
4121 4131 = 2.5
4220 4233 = -1.7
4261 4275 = -1.1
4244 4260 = -3.2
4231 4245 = -2.6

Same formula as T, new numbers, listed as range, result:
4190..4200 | 27.9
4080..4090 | 9.96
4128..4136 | 19.3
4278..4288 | 28.7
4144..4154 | 26.6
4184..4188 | 27.3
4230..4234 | 26.7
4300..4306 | 27.9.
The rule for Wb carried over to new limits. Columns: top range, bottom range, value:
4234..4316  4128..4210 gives 1.05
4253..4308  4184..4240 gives 1.02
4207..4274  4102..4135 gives 1.72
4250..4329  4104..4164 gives 1.33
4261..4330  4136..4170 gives 1.04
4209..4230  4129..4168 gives 1.05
